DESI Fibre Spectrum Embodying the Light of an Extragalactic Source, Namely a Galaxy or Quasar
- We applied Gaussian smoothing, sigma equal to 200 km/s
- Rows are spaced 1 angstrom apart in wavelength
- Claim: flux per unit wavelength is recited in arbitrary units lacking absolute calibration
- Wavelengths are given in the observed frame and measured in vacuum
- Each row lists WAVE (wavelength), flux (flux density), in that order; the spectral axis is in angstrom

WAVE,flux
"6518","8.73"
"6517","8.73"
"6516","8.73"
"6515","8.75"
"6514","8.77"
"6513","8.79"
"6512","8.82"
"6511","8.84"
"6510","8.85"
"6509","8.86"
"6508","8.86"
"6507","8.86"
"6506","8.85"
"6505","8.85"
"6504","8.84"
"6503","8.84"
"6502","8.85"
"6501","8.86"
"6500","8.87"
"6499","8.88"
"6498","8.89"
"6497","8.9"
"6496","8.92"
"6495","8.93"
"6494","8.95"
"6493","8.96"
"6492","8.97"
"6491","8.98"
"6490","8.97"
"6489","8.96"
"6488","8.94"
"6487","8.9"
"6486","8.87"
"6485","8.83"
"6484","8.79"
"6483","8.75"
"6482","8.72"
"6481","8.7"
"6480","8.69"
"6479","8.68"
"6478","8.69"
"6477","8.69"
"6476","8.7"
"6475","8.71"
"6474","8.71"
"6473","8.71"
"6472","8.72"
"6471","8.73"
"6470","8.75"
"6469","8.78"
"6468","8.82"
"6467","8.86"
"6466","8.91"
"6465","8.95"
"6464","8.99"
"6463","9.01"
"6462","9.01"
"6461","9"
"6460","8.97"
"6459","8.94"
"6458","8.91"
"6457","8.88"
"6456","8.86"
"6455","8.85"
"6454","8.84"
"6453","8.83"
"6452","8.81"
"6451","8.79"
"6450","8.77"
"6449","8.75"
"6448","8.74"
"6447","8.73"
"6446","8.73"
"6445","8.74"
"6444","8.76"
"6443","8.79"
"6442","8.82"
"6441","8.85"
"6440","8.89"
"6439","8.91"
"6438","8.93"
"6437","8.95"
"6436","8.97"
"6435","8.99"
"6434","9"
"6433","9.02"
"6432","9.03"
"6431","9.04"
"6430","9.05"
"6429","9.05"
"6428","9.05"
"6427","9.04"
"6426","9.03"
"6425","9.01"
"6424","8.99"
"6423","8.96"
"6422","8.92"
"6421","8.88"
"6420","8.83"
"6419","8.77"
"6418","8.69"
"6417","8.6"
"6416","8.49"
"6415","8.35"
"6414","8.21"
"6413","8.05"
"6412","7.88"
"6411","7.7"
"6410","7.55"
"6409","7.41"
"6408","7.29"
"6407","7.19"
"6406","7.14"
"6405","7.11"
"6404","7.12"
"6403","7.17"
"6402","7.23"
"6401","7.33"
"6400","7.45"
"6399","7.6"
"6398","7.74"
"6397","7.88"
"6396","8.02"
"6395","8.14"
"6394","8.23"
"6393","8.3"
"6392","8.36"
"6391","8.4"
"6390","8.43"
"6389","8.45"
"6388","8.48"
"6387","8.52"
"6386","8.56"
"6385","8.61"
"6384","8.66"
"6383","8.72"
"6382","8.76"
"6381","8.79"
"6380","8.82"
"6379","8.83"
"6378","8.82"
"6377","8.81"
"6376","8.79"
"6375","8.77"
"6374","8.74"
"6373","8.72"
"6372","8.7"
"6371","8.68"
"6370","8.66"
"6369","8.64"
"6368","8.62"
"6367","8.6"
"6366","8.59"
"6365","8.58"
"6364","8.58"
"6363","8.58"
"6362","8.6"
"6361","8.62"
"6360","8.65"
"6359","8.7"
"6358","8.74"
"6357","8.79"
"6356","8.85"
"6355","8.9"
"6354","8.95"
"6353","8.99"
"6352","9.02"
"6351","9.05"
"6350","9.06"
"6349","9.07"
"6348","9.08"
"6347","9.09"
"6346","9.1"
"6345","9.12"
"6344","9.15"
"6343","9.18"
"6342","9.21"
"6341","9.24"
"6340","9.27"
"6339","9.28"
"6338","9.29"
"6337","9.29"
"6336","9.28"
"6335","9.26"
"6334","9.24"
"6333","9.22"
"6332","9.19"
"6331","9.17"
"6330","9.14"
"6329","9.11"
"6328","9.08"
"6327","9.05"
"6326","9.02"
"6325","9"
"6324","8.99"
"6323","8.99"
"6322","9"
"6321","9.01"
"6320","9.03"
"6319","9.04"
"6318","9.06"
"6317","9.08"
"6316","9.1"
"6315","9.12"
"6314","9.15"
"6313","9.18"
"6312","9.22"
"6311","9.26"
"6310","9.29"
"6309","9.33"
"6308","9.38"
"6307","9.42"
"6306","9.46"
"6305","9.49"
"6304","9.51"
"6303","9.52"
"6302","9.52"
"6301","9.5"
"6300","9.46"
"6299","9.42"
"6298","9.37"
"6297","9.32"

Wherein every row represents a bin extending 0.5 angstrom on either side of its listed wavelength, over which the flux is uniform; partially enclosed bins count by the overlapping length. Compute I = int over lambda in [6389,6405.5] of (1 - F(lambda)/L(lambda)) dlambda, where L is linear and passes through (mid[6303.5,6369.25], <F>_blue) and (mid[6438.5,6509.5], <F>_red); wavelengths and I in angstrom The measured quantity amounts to 2.1 angstrom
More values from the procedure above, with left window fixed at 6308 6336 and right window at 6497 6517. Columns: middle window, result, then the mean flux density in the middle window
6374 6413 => 4.0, 8.09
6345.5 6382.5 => 1.1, 8.79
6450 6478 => 0.2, 8.84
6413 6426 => 0.4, 8.71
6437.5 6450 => 0.2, 8.8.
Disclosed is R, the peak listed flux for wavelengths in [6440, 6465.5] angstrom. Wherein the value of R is 9.01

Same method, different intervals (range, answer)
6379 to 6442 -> 9.05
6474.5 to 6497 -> 8.98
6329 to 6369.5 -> 9.29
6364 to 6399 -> 8.83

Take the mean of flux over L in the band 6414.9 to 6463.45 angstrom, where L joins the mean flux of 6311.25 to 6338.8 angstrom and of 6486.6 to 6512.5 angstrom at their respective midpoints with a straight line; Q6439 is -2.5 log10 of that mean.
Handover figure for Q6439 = 0.01 mag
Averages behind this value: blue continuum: 9.13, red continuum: 8.89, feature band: 8.88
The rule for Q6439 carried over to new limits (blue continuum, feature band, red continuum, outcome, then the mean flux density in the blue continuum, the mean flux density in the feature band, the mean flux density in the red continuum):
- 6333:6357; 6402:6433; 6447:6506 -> 0.08 mag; 9.12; 8.31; 8.84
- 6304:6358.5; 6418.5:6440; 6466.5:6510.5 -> 0.00 mag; 9.13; 8.97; 8.83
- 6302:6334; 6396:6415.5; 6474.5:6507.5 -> 0.19 mag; 9.19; 7.56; 8.84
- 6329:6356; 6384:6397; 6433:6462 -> 0.08 mag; 9.14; 8.37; 8.86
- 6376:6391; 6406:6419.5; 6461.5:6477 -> 0.10 mag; 8.66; 7.98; 8.82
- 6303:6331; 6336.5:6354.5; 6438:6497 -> 0.00 mag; 9.17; 9.14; 8.84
